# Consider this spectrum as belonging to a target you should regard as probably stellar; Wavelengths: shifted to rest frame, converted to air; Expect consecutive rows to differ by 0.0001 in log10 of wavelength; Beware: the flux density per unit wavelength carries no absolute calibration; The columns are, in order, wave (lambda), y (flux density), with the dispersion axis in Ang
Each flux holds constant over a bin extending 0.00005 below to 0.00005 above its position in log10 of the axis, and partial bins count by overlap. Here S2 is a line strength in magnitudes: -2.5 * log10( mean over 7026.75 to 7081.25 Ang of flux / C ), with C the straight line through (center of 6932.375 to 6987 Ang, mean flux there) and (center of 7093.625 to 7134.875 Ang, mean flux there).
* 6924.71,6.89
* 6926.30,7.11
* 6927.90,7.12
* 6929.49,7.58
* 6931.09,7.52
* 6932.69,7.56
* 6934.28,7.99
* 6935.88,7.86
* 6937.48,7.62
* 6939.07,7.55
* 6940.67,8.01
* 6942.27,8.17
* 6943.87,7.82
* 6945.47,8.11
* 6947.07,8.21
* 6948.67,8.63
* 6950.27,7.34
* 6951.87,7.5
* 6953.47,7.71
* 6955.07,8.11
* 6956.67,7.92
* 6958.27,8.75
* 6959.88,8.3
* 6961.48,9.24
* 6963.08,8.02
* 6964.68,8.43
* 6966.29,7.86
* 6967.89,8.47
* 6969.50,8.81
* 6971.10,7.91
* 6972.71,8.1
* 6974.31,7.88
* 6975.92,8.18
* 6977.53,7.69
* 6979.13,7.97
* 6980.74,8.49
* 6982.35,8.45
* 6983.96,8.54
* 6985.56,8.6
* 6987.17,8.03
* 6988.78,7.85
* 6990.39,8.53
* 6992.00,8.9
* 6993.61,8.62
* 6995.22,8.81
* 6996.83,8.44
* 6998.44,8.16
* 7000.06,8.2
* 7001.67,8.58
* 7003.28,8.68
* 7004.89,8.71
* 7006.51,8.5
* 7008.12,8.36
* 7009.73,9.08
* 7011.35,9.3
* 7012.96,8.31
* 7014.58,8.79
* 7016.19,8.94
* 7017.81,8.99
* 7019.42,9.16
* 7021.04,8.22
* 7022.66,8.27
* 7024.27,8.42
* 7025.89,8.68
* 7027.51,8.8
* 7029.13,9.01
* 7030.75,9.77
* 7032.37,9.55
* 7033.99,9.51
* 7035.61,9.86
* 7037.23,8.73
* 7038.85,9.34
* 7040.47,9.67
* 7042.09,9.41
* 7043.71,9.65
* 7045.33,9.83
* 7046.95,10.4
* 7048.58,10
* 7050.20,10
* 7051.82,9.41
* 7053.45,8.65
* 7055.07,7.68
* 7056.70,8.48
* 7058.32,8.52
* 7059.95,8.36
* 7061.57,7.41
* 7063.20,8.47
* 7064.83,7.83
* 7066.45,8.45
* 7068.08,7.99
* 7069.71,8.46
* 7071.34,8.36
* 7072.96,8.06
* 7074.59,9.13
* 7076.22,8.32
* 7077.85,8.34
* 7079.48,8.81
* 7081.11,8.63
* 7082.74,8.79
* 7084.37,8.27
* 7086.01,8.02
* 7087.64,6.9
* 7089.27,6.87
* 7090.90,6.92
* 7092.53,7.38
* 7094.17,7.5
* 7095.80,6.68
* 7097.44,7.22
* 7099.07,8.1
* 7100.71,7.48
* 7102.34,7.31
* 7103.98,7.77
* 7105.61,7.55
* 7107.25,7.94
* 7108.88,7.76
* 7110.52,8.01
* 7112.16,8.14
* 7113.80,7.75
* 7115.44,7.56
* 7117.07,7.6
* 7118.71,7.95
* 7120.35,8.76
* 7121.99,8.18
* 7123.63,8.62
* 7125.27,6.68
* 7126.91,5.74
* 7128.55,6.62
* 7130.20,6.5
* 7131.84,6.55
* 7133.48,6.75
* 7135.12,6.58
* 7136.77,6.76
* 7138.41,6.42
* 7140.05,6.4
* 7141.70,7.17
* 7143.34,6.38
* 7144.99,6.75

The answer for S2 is -0.16 mag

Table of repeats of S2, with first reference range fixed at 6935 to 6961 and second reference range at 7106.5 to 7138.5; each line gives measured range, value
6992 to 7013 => -0.11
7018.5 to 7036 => -0.17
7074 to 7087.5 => -0.13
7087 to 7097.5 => 0.06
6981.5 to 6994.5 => -0.08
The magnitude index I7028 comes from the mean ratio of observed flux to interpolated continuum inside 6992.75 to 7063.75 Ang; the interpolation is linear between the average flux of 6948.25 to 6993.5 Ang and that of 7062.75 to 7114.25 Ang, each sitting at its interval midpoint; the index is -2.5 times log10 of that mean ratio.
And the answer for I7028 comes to -0.11 mag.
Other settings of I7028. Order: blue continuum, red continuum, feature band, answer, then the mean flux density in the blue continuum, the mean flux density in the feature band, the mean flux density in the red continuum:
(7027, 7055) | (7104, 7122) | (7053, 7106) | 0.09 mag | 9.47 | 7.96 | 7.91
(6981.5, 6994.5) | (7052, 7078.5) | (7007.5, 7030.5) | -0.05 mag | 8.44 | 8.77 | 8.31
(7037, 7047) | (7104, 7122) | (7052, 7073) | 0.11 mag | 9.57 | 8.25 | 7.91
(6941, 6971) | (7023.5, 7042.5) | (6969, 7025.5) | 0.03 mag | 8.18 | 8.47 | 9.22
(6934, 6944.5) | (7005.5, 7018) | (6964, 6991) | 0.02 mag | 7.85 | 8.22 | 8.77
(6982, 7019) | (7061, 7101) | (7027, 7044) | -0.13 mag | 8.59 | 9.39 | 7.94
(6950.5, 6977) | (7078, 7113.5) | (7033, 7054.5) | -0.21 mag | 8.18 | 9.56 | 7.73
